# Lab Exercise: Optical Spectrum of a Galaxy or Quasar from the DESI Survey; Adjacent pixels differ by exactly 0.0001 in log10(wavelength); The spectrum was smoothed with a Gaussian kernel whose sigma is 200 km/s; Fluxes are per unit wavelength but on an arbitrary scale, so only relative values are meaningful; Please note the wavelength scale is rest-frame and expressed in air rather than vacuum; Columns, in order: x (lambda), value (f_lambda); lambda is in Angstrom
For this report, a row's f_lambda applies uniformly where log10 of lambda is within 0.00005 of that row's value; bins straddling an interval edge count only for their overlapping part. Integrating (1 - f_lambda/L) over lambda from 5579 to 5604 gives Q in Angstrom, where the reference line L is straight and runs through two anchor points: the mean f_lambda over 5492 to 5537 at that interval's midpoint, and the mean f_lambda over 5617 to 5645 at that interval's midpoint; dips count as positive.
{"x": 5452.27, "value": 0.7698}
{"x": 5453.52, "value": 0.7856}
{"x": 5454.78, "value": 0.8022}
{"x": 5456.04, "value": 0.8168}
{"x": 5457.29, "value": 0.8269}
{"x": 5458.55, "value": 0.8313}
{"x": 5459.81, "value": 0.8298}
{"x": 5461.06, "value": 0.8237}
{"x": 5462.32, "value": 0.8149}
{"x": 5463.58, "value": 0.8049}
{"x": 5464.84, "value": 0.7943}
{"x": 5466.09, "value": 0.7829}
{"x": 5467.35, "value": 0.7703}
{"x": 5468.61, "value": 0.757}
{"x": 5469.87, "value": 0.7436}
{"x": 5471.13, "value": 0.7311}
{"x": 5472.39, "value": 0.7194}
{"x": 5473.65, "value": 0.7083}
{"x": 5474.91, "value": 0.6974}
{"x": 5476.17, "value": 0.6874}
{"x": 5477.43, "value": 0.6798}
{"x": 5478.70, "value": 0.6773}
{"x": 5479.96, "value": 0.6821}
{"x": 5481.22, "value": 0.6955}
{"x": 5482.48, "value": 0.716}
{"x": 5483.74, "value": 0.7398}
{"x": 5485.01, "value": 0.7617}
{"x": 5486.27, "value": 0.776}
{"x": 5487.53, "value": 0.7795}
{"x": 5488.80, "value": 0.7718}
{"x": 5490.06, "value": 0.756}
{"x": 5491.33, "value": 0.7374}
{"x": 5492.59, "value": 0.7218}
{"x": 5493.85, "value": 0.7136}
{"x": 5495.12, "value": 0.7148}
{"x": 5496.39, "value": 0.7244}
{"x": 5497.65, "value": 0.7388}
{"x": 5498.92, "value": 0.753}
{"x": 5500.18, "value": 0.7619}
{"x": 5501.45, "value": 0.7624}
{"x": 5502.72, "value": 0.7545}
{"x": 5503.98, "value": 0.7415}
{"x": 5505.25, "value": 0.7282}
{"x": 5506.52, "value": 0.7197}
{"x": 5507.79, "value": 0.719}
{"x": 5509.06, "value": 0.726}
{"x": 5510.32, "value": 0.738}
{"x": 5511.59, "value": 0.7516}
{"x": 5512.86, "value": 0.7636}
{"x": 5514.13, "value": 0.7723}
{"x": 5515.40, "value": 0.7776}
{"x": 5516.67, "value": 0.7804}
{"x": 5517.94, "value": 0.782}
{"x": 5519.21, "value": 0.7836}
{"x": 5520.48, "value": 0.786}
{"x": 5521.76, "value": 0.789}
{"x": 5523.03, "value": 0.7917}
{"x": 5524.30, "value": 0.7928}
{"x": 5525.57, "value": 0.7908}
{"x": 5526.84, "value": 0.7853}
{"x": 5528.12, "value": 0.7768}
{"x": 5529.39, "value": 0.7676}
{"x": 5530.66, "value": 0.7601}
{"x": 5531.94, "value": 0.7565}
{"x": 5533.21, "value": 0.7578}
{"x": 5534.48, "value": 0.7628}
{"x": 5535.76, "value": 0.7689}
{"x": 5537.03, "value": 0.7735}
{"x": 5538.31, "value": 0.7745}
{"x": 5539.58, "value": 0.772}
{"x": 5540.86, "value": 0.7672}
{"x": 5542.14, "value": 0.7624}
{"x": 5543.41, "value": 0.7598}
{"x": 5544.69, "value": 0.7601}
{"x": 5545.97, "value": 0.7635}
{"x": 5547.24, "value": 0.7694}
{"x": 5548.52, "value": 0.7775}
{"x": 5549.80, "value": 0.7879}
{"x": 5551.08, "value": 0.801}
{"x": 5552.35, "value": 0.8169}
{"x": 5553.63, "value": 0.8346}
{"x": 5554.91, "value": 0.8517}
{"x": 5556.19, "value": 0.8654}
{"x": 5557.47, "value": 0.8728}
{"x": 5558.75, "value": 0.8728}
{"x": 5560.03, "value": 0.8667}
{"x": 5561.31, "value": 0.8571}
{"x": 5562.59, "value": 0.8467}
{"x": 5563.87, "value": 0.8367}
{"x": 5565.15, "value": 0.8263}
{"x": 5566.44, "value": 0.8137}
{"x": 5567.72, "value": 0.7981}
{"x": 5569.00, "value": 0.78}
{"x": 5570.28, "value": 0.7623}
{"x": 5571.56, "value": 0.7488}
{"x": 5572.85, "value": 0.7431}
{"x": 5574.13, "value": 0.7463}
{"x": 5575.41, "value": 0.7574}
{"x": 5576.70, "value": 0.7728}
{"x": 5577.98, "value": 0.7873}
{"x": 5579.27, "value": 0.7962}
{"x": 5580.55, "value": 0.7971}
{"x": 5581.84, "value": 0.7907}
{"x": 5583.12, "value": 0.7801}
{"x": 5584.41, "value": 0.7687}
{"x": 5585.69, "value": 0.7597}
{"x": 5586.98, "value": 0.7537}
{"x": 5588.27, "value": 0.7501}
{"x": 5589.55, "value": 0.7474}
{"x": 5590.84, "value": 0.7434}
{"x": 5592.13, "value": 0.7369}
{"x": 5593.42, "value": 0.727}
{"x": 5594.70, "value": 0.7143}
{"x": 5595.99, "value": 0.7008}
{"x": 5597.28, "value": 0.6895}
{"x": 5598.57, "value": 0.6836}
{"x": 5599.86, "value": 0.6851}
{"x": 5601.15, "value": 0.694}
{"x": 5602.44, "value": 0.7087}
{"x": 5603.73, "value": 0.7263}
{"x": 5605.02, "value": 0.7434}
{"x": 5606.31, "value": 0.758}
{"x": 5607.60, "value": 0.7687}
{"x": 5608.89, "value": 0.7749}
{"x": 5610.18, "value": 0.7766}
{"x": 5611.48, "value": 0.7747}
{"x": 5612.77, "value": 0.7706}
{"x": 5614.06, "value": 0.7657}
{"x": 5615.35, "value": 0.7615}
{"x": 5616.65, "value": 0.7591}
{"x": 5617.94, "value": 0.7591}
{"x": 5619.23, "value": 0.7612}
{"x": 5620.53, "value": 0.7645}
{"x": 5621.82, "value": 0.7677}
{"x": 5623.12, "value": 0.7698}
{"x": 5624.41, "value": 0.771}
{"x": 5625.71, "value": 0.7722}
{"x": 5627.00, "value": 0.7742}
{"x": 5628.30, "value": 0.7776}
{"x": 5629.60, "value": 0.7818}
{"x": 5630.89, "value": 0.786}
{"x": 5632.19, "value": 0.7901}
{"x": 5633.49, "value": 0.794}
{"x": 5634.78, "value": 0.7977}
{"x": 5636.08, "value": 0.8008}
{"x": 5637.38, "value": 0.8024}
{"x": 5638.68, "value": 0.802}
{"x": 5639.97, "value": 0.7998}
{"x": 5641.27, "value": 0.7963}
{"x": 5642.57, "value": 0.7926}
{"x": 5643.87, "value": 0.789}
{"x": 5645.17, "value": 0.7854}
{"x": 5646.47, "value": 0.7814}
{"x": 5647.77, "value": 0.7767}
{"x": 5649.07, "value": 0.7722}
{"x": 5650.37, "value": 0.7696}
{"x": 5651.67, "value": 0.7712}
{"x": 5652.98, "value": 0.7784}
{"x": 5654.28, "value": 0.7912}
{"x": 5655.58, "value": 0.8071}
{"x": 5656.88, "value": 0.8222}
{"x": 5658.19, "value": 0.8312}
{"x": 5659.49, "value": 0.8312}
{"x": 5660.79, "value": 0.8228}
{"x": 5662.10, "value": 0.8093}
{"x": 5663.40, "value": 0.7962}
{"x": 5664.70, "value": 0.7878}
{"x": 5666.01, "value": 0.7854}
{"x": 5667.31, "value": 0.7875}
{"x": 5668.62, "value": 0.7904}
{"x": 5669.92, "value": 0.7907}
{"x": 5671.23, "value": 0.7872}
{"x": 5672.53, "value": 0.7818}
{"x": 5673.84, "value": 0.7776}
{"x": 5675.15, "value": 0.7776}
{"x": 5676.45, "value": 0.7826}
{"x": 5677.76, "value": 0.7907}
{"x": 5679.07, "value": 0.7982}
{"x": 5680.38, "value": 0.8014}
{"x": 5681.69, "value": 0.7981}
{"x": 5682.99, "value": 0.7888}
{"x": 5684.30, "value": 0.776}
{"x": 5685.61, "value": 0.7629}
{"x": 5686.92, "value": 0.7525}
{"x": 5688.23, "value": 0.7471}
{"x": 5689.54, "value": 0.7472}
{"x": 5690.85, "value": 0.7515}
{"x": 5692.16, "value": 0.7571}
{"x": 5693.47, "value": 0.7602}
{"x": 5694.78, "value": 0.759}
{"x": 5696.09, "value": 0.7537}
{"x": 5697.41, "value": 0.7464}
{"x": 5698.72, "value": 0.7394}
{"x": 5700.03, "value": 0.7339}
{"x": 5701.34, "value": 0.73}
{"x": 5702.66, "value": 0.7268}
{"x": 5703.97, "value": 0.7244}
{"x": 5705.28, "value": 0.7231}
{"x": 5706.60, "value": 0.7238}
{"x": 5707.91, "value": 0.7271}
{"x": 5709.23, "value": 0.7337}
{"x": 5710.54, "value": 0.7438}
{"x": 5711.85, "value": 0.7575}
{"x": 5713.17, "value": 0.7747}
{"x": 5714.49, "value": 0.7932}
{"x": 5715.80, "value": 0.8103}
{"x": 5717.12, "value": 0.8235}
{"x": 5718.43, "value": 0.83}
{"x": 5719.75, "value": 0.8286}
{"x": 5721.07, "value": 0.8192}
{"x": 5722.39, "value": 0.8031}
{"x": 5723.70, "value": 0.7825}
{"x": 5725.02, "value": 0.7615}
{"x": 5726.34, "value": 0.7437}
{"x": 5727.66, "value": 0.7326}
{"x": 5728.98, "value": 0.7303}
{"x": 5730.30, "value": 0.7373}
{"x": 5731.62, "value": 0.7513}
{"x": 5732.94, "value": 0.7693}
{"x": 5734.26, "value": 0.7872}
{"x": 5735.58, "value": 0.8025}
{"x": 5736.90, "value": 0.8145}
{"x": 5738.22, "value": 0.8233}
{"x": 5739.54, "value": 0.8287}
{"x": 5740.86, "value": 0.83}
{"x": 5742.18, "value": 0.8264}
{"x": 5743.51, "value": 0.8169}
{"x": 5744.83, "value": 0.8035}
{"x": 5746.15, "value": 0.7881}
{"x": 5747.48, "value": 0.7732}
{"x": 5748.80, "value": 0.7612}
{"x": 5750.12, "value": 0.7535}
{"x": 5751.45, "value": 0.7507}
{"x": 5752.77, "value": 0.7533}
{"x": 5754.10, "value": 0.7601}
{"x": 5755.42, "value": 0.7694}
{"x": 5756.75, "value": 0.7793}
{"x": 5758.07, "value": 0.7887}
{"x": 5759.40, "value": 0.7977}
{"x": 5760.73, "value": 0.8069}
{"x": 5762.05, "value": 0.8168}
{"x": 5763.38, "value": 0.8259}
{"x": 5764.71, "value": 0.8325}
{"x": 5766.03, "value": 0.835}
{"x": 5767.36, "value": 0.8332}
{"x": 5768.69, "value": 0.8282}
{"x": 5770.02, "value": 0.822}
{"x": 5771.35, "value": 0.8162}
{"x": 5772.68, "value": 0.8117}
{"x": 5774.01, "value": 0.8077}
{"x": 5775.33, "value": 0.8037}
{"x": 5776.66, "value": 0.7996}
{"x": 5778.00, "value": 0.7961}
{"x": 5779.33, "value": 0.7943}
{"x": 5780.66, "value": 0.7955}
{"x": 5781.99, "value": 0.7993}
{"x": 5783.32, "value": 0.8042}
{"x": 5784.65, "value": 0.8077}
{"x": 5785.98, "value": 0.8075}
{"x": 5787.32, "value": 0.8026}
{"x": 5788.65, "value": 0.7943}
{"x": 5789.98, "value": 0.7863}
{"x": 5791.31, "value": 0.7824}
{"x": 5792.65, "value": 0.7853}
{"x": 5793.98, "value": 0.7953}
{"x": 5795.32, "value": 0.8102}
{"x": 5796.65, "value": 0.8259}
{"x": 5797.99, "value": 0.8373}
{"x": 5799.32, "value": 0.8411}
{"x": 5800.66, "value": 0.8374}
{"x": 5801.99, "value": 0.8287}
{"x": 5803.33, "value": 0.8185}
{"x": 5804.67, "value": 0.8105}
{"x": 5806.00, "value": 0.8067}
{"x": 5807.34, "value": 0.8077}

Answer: 1.2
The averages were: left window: 0.758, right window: 0.783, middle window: 0.737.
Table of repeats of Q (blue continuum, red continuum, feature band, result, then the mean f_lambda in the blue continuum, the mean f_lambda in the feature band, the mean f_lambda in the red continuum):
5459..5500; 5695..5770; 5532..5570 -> -2.4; 0.745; 0.802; 0.78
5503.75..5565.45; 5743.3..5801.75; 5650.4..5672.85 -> -0.1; 0.786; 0.798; 0.801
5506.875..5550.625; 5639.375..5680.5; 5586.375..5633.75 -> 2.0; 0.769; 0.751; 0.792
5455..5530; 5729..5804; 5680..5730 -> 1.8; 0.757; 0.763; 0.8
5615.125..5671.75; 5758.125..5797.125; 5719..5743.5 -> 0.4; 0.788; 0.788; 0.807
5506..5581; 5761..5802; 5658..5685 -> 0.2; 0.785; 0.794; 0.812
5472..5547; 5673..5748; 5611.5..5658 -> -1.1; 0.75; 0.782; 0.773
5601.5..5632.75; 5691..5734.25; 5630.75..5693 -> -2.1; 0.764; 0.788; 0.761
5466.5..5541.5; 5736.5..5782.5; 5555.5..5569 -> -1.4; 0.749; 0.842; 0.801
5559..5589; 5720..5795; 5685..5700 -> 0.8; 0.79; 0.752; 0.794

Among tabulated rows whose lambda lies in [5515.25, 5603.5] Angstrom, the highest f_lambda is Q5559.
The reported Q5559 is 0.8728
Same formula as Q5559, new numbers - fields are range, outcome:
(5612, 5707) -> 0.8312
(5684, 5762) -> 0.83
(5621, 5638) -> 0.8024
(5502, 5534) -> 0.7928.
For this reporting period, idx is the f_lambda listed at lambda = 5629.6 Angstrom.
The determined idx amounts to 0.7818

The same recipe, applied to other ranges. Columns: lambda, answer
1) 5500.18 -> 0.7619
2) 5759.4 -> 0.7977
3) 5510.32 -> 0.738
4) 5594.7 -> 0.7143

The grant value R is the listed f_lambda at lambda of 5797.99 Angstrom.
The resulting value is 0.8373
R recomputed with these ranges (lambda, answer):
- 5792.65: 0.7853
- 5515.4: 0.7776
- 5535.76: 0.7689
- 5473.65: 0.7083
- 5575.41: 0.7574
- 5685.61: 0.7629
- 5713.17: 0.7747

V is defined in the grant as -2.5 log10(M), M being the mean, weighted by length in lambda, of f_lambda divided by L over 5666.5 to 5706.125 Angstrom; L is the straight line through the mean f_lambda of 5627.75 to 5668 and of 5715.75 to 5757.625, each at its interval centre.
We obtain 0.04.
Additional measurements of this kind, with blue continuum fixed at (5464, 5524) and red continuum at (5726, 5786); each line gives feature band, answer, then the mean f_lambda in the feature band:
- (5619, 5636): -0.012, 0.779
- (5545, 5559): -0.085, 0.817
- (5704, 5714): 0.064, 0.74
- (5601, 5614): 0.019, 0.753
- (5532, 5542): -0.021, 0.767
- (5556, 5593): -0.044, 0.791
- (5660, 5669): -0.029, 0.798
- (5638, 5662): -0.030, 0.796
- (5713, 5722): -0.035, 0.813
